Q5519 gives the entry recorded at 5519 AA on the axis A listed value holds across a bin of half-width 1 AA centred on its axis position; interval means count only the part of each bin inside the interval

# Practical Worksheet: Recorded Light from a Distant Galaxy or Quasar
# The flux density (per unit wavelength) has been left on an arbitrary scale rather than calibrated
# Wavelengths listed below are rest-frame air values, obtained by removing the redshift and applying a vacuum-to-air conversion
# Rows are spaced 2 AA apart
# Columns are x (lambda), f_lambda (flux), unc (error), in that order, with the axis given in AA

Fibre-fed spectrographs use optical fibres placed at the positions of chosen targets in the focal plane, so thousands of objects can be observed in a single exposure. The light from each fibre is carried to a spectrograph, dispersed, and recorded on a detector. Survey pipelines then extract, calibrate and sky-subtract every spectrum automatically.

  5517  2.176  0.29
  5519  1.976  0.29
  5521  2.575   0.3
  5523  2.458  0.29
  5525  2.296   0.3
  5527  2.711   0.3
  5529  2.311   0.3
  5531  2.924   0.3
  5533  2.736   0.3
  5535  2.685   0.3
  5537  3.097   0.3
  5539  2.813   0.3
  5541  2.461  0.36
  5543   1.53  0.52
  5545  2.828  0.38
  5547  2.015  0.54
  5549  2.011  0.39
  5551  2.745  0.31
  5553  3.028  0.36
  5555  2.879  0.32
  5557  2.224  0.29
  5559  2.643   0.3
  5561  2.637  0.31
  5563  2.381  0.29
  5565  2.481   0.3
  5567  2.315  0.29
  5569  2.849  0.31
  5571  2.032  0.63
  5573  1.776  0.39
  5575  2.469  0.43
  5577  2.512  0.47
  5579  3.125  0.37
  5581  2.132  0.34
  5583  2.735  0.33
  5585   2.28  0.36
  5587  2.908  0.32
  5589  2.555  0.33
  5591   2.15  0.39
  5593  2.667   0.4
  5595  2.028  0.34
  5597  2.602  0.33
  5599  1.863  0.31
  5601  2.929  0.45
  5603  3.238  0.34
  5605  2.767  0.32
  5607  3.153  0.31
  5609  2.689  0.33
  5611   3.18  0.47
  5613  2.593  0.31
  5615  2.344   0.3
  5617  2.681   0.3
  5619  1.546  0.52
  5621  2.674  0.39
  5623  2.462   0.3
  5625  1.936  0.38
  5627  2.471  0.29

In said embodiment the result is 1.976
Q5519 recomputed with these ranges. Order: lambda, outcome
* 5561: 2.637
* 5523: 2.458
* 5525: 2.296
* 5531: 2.924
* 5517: 2.176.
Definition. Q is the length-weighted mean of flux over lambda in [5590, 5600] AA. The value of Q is 2.26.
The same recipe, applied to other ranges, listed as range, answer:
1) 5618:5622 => 2.11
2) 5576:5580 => 2.82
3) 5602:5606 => 3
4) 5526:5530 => 2.51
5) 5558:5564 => 2.55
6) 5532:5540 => 2.83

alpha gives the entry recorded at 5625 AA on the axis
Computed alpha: 1.936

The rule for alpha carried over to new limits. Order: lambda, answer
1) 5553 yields 3.028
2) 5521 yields 2.575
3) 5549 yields 2.011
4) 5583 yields 2.735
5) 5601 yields 2.929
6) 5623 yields 2.462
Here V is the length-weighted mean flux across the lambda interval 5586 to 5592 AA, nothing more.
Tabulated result 2.54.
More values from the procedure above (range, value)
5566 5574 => 2.24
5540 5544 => 2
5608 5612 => 2.93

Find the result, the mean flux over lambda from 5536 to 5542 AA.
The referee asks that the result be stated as 2.79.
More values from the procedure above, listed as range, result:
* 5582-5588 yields 2.64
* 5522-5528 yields 2.49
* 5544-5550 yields 2.28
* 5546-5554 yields 2.45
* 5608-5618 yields 2.7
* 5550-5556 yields 2.88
